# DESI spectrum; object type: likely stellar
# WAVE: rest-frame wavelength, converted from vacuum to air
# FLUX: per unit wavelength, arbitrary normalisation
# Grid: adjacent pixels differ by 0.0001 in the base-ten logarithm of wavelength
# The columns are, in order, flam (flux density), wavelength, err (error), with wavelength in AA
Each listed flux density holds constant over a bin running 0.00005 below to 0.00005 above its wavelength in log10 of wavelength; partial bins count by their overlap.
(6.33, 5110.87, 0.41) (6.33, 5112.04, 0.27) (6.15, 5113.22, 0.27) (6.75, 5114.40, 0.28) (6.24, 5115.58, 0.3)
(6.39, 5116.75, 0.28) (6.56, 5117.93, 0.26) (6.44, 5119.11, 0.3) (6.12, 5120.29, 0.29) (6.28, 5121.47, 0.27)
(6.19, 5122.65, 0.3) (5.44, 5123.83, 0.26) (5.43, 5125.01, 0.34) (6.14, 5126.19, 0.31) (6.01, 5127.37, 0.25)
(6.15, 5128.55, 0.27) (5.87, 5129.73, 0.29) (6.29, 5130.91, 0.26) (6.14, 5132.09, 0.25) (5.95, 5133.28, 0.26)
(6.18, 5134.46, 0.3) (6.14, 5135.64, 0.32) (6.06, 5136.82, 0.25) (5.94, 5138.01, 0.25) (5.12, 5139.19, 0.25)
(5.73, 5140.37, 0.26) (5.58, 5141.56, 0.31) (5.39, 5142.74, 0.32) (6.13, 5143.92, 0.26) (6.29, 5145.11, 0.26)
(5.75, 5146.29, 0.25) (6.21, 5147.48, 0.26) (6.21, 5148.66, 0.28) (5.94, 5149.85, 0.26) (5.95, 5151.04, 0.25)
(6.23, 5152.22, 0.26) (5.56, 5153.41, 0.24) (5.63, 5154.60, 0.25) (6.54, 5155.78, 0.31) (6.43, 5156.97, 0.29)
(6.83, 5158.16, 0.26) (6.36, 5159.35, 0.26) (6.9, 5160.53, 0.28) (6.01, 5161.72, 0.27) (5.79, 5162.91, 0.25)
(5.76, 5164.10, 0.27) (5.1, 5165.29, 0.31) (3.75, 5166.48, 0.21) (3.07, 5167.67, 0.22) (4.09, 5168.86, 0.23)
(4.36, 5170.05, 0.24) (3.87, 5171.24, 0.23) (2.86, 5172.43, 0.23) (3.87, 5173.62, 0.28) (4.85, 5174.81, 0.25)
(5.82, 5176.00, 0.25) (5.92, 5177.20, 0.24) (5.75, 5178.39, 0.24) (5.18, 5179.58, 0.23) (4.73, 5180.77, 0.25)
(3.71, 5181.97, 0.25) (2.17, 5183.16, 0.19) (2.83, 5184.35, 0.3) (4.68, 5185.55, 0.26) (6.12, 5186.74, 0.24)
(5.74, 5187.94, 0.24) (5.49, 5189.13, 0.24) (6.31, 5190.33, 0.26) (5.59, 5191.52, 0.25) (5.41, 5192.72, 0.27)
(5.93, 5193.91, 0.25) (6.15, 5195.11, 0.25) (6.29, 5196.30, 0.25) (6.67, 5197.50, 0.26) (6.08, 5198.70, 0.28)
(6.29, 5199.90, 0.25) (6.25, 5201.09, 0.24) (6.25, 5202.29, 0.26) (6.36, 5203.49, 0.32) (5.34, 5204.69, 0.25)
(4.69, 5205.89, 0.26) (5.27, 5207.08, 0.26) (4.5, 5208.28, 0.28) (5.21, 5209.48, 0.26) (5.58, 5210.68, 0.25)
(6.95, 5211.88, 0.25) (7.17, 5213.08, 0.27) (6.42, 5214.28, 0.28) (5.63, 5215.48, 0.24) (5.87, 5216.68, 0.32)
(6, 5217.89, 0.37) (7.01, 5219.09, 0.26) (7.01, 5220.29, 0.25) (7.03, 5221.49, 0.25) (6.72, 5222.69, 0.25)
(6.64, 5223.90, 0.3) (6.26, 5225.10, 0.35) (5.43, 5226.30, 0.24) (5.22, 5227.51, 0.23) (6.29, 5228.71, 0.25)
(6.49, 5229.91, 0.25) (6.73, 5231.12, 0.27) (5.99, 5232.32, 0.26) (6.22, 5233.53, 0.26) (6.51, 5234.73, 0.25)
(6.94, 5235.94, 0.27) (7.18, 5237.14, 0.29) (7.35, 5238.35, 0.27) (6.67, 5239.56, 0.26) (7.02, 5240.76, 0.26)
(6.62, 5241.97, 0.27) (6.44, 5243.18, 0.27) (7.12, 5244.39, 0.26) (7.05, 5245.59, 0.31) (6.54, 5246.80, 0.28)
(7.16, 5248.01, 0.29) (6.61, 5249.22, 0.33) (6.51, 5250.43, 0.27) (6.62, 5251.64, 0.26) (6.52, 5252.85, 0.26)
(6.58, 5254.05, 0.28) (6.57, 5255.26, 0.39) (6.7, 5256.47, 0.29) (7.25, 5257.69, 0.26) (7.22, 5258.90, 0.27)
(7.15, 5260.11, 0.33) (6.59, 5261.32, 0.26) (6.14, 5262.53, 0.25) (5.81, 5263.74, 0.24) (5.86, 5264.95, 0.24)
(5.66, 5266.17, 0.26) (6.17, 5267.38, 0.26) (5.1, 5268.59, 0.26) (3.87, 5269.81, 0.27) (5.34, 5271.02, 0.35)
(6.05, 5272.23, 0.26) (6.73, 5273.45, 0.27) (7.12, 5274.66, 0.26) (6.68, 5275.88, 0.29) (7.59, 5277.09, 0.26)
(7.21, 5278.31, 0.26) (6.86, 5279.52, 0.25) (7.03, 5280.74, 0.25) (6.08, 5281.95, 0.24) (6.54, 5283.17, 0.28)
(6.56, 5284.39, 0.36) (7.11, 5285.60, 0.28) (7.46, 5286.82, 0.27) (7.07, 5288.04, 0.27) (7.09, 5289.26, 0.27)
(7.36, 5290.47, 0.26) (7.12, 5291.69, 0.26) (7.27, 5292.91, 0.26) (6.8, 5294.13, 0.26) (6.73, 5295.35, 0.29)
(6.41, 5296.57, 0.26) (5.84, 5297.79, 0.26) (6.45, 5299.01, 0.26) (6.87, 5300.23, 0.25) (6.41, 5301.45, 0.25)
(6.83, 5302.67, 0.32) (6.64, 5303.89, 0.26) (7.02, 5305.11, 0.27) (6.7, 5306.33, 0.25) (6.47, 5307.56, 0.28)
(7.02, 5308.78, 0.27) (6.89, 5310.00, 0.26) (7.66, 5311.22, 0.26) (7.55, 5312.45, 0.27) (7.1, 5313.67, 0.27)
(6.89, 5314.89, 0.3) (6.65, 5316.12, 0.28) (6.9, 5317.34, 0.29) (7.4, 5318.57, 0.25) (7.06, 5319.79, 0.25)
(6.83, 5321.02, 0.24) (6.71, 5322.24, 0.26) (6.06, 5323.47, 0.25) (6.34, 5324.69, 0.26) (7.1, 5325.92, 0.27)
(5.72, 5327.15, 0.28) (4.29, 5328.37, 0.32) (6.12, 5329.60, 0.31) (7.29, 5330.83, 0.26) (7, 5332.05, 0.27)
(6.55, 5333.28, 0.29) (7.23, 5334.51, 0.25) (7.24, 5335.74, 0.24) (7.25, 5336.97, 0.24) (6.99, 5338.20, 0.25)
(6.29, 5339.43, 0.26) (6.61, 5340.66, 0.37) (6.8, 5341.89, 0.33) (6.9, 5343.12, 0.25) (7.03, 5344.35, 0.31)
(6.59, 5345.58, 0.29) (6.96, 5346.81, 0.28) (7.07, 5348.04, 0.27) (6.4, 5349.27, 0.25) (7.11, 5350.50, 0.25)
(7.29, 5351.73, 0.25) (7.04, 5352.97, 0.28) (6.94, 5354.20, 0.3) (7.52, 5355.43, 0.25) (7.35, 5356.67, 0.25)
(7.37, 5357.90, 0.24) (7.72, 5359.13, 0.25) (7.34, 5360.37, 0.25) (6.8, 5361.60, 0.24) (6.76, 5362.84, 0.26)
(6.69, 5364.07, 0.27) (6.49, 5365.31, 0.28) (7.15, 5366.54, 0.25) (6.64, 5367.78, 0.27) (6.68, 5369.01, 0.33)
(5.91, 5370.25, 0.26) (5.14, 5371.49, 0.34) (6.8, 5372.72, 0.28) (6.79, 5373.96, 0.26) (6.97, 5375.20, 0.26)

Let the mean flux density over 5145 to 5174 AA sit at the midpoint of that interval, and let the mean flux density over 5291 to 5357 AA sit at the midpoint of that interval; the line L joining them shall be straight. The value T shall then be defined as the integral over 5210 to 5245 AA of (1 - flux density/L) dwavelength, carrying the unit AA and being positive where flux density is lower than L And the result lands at -3.00 AA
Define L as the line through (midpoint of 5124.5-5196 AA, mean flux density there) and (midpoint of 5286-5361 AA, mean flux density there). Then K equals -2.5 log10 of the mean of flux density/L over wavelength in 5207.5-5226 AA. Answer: -0.05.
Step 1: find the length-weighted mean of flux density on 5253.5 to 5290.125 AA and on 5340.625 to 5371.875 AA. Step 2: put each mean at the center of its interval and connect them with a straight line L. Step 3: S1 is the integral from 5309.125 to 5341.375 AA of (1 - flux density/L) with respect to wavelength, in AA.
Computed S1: -0.1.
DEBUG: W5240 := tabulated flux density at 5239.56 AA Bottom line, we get 6.67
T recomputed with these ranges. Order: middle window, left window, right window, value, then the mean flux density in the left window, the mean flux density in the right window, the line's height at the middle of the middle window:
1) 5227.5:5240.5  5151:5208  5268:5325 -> -1.3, 5.34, 6.72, 5.98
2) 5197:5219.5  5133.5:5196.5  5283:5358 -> -0.6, 5.4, 6.83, 5.8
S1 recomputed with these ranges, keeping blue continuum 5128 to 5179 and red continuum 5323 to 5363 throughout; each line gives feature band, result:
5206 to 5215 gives 0.2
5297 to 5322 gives -0.9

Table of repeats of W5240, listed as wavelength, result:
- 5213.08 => 7.17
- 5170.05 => 4.36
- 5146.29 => 5.75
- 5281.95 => 6.08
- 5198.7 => 6.08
